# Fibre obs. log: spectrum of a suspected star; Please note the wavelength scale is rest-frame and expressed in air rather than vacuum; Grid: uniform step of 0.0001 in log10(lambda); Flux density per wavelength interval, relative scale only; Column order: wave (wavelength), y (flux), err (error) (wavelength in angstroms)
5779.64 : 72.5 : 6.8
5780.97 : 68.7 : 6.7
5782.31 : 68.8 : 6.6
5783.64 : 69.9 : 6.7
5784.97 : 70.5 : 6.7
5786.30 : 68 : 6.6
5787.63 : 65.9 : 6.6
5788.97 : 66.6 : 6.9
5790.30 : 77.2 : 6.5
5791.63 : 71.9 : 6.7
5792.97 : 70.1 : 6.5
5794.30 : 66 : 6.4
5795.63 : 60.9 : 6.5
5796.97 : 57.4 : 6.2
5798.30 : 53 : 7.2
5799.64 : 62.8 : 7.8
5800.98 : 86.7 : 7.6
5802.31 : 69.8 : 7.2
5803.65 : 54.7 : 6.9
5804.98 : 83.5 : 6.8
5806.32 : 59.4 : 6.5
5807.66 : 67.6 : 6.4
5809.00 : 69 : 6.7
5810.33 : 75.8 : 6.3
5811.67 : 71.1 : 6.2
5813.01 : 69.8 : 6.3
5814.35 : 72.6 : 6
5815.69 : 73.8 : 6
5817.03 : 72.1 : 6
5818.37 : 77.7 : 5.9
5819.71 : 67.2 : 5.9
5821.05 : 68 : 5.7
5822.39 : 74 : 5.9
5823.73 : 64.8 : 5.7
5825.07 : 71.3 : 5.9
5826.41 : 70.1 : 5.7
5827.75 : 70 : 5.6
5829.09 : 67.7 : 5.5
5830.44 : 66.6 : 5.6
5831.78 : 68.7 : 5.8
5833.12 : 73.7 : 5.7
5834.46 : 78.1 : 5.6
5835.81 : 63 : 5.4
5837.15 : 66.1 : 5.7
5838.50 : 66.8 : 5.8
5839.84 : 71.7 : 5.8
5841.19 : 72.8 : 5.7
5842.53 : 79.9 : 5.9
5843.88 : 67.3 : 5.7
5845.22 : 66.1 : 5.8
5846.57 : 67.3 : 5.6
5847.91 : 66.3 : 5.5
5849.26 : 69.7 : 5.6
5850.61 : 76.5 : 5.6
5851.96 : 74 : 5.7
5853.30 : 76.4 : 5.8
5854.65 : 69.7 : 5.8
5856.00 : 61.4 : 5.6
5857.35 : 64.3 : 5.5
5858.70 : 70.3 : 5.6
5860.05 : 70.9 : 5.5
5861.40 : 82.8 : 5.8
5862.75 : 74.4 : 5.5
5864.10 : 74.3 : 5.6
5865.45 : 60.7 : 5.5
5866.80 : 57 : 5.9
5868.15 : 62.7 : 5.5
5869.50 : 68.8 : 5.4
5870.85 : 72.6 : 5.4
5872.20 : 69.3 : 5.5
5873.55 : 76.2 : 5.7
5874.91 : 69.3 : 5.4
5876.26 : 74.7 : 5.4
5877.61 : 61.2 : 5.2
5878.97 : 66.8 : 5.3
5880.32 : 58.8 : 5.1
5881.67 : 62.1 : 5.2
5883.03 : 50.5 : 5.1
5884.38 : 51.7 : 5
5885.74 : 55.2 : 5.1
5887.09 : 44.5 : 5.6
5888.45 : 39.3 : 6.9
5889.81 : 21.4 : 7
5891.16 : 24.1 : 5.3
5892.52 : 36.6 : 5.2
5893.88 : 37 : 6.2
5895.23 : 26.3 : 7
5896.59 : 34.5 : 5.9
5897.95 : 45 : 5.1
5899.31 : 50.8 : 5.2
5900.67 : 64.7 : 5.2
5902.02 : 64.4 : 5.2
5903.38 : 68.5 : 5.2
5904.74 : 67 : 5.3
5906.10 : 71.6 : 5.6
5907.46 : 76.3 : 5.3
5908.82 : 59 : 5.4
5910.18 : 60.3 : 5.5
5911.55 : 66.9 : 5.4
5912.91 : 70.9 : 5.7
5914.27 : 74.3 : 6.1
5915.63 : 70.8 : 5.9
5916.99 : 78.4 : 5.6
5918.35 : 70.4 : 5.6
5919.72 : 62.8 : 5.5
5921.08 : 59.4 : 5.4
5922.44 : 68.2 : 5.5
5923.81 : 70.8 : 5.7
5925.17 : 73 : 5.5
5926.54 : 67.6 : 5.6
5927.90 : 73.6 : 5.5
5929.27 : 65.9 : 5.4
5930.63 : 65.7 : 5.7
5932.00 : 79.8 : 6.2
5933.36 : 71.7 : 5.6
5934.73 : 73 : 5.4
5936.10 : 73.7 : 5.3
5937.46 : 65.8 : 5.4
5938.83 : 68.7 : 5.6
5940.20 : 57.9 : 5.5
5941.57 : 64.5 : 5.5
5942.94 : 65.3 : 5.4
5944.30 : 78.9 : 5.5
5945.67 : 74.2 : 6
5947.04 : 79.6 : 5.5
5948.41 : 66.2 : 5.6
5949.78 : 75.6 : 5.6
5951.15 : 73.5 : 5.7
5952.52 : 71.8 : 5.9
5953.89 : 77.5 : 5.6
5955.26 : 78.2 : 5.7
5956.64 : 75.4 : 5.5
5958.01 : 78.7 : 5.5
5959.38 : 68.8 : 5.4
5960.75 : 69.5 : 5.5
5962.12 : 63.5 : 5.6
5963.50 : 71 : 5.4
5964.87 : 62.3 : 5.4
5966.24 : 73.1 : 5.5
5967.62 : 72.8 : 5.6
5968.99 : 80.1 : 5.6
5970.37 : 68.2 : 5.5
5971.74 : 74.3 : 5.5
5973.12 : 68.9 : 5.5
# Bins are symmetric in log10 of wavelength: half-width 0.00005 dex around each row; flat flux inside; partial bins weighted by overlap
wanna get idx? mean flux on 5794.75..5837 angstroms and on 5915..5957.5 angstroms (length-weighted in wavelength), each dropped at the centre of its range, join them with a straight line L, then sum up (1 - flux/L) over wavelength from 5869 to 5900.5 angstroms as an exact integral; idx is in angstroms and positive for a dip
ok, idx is 8.1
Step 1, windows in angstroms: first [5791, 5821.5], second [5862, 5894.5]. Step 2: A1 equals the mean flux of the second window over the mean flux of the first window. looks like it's 0.8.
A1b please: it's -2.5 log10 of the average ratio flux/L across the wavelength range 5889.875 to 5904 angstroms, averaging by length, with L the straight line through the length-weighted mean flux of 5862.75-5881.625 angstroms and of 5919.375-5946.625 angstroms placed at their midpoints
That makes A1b 0.47 mag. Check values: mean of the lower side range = 67.2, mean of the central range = 44.1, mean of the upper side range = 69.2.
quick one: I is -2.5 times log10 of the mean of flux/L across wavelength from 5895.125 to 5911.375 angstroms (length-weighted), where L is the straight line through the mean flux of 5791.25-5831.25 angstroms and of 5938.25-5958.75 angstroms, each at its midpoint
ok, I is 0.21 mag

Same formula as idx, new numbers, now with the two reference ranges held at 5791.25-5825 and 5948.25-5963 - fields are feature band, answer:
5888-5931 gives 7.6 angstroms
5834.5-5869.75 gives 0.3 angstroms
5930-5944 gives 0.7 angstroms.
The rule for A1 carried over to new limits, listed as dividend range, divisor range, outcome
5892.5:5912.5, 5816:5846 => 0.80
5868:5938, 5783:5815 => 0.90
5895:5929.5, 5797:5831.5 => 0.93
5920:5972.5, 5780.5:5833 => 1.03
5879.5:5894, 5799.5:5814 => 0.63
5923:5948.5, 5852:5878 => 1.01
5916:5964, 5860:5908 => 1.22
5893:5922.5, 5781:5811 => 0.90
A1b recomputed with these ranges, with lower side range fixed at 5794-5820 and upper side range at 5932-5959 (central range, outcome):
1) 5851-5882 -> 0.02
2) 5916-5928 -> 0.04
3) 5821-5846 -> -0.01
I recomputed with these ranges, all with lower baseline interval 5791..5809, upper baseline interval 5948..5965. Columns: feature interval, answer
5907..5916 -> 0.04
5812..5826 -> -0.06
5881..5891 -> 0.47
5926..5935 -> 0.00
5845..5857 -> -0.02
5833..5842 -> -0.04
